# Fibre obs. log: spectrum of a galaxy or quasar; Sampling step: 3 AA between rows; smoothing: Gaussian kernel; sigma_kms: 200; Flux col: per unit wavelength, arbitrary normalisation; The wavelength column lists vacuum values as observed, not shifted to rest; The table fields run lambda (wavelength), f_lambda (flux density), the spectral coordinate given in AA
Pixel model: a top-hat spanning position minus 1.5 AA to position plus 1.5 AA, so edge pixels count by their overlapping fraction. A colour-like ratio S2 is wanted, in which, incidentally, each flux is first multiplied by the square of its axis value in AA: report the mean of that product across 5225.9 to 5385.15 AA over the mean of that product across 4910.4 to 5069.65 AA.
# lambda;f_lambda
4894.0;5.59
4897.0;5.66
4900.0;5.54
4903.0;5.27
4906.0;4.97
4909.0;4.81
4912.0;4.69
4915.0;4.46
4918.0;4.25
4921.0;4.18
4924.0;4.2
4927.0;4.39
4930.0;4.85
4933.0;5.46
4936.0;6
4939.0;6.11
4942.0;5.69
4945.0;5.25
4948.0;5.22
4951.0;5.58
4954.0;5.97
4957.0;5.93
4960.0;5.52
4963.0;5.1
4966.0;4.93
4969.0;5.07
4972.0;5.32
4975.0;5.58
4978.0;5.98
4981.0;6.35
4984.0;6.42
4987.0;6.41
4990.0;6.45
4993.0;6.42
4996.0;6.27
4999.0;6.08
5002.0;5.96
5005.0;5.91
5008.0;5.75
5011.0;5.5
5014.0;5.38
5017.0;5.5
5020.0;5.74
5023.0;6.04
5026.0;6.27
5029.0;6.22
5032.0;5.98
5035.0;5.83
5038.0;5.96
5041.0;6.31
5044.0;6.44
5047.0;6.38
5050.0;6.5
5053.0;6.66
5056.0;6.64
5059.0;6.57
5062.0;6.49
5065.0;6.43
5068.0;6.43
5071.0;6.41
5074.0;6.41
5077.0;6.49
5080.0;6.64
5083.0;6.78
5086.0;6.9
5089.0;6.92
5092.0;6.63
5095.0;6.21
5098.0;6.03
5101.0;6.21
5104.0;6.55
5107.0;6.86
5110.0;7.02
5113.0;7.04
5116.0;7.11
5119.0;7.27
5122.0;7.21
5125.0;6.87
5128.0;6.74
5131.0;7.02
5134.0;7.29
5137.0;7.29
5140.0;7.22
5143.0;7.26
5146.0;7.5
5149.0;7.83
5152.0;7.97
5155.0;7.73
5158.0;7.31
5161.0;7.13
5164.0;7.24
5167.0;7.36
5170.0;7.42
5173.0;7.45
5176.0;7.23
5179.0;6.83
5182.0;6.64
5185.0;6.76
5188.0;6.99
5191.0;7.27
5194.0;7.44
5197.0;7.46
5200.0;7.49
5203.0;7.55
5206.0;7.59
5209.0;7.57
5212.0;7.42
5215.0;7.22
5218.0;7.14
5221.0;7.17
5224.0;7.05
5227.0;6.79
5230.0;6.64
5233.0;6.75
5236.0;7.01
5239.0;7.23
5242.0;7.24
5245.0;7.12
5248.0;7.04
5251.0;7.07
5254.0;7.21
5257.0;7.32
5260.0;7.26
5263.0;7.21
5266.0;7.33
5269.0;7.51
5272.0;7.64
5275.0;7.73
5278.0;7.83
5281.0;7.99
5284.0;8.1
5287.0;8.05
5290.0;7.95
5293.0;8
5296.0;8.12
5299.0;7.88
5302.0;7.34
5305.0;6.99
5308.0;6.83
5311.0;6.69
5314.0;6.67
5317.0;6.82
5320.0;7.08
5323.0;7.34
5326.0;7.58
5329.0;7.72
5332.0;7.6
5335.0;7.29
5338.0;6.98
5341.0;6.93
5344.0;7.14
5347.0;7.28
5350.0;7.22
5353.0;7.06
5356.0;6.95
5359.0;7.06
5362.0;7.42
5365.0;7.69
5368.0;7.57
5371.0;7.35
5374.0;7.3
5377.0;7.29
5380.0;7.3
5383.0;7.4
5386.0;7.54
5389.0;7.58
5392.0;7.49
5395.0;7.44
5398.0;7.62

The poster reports 1.44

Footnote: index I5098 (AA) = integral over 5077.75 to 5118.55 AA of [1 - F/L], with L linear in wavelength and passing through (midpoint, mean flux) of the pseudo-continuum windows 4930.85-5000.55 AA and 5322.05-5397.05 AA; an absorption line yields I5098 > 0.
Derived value -2.5 AA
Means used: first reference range 5.78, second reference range 7.34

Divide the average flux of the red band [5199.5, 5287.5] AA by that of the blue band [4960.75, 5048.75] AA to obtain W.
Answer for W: 1.24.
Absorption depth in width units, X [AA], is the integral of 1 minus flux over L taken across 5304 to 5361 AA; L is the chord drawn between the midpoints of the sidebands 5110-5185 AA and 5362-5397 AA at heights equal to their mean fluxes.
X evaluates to 2.2 AA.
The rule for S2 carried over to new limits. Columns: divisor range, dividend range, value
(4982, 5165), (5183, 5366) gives 1.20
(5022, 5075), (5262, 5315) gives 1.31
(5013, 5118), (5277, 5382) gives 1.27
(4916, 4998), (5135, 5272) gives 1.45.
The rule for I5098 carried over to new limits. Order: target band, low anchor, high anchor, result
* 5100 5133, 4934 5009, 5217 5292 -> -1.61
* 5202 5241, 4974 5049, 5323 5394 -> -1.90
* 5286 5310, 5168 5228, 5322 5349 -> -1.07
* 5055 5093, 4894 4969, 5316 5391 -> -4.52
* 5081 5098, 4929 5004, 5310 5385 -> -1.06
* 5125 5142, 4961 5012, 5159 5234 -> -0.77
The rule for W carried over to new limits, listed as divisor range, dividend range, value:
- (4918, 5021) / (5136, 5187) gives 1.31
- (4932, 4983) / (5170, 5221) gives 1.30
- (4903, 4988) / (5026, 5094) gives 1.22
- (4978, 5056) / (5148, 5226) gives 1.20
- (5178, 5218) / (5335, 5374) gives 1.00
